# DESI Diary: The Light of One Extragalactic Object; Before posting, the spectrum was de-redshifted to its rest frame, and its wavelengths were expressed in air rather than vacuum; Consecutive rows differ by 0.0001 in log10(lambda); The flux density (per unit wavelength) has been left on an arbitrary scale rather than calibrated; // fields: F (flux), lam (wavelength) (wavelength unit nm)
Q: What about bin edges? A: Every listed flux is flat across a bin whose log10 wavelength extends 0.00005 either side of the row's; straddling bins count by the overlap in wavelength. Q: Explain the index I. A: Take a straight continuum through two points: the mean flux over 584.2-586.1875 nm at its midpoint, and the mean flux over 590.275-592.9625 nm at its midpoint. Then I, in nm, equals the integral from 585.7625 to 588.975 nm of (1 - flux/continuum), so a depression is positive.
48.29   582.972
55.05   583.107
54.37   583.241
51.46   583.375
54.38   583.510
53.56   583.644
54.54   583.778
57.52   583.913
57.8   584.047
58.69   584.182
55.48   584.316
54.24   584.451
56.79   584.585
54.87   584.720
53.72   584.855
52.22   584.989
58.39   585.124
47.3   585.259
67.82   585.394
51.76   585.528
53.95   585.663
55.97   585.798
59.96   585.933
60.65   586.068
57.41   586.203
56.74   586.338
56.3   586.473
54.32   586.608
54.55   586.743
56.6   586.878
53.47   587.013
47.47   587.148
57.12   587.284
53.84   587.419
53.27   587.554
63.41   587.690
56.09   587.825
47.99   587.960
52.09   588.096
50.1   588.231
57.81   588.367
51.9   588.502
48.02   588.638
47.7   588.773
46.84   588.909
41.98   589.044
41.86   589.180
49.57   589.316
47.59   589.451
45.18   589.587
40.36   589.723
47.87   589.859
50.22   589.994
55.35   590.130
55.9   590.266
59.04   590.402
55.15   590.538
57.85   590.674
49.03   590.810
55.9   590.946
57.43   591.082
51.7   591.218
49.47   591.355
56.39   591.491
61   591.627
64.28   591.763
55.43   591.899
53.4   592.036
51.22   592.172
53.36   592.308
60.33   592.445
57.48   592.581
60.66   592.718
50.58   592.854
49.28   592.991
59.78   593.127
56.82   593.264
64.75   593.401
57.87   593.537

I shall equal 0.10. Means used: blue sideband 56.1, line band 54.1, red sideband 55.7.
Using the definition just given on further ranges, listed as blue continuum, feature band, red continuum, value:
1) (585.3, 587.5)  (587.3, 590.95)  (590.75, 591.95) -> 0.30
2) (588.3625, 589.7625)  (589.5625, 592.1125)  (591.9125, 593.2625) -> -0.14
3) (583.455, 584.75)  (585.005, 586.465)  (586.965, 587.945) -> -0.04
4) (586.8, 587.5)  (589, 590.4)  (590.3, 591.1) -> 0.18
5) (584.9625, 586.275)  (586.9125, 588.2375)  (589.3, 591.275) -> 0.02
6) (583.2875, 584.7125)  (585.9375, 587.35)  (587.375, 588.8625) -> -0.05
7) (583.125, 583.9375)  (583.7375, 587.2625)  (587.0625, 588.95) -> -0.15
